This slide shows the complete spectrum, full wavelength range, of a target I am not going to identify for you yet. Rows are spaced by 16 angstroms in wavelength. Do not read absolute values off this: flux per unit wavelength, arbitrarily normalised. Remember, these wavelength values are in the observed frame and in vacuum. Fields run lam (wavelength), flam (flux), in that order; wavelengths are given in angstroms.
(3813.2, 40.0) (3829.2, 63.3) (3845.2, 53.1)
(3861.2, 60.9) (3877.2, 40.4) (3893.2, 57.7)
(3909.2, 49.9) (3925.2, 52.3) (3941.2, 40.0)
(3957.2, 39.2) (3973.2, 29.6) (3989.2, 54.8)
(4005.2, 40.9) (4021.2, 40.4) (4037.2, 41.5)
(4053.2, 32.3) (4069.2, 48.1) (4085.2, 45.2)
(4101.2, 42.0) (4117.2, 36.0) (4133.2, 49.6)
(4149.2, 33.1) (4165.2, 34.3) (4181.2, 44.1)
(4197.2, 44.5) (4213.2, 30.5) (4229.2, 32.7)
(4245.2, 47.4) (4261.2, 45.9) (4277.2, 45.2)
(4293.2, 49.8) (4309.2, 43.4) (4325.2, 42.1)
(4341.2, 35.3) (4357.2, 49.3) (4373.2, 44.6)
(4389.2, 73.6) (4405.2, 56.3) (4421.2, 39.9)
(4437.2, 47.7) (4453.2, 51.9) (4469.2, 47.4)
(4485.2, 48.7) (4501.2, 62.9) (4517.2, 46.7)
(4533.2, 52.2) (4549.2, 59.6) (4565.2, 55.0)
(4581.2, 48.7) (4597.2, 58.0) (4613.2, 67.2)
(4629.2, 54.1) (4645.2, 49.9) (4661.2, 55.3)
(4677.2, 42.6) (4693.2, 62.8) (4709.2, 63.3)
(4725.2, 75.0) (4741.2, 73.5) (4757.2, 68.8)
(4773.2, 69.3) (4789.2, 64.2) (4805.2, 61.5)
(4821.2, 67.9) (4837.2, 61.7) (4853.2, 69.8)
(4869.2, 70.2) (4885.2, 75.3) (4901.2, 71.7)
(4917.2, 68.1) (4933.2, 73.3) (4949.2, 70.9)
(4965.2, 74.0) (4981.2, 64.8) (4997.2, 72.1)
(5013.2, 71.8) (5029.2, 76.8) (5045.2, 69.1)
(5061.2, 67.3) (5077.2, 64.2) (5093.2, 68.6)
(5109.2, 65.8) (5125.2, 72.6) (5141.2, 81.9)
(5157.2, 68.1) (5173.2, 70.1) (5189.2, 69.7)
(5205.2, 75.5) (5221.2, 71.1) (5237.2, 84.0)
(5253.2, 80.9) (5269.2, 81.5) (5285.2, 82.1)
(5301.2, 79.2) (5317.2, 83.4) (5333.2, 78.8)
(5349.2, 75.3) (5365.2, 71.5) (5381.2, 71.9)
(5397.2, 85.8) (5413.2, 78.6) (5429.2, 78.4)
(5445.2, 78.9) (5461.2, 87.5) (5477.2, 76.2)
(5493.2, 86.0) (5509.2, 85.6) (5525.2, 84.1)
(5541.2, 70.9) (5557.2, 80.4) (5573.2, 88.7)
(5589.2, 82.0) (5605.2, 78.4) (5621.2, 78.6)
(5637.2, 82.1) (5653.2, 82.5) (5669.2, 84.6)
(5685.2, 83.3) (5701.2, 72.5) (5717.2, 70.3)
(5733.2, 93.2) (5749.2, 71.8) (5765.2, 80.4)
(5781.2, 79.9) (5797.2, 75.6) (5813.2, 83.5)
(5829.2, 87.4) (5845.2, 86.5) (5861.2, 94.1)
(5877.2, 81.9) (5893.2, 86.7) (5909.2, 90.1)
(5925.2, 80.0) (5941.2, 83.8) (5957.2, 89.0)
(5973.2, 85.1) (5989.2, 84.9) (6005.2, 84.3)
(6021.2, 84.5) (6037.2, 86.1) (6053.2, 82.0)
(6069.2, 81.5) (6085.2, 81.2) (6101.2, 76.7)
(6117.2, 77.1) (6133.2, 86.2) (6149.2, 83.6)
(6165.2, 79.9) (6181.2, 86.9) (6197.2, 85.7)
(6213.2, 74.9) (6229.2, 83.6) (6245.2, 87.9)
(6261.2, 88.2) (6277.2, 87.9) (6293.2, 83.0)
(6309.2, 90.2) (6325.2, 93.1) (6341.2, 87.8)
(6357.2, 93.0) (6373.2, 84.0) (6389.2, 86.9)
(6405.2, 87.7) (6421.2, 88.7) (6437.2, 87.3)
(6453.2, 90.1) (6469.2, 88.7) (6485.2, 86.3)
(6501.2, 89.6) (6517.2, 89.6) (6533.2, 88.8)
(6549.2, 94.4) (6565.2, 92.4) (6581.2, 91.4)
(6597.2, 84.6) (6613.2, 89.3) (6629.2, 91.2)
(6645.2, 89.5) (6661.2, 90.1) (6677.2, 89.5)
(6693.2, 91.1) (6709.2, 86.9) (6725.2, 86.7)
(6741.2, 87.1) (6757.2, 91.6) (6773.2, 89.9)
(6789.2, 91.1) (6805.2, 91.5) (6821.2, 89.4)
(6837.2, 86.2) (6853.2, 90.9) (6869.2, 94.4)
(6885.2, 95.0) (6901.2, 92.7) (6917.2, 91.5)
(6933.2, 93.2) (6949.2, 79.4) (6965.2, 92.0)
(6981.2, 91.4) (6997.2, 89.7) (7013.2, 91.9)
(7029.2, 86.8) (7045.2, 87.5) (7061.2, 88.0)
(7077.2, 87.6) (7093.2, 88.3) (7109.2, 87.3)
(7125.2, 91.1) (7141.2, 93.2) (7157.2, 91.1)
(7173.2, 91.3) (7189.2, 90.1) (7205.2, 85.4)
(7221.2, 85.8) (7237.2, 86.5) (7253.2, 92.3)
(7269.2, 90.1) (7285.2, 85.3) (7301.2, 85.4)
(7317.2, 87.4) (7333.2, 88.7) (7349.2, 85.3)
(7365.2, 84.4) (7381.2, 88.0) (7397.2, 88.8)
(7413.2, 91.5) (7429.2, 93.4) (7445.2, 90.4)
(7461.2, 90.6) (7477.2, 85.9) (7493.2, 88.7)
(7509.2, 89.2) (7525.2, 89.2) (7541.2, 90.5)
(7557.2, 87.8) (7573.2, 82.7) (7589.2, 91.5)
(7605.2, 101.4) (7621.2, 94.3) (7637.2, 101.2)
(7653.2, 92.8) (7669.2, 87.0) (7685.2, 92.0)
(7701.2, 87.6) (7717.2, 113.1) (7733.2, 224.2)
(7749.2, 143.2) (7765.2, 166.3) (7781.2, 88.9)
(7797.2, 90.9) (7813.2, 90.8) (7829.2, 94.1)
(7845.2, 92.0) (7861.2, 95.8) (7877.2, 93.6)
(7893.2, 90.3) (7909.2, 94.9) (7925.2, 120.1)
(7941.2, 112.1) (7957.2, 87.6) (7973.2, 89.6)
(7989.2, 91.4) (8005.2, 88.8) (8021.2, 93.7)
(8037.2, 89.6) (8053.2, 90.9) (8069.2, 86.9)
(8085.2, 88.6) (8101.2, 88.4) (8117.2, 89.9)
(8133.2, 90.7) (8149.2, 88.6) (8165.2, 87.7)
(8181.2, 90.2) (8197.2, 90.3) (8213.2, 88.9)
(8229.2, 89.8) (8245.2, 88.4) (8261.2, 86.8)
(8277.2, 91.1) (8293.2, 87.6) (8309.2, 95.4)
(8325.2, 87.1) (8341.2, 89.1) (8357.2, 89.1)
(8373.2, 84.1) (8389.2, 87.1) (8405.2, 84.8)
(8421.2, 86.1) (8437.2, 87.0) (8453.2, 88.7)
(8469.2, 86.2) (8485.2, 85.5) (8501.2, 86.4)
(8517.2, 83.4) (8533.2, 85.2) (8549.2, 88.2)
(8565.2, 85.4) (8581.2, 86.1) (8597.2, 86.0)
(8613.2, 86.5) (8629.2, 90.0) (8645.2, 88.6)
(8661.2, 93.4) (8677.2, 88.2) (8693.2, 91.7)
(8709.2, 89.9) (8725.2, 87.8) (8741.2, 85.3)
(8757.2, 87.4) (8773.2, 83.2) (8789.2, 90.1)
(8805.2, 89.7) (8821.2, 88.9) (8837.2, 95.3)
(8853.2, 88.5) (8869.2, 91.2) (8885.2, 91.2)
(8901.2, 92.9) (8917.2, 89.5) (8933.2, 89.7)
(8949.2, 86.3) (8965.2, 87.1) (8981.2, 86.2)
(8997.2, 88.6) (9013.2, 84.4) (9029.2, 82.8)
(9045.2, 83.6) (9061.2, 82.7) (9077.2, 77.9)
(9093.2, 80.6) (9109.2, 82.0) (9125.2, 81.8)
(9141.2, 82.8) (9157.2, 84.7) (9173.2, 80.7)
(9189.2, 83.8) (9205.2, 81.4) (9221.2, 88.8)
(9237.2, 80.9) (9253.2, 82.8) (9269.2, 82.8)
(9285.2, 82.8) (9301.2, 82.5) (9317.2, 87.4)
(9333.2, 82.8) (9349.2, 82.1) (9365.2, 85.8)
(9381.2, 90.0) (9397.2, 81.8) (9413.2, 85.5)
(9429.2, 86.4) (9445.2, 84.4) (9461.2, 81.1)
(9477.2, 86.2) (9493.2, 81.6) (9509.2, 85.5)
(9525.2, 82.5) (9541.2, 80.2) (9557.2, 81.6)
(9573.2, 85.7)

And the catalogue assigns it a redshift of 0.18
